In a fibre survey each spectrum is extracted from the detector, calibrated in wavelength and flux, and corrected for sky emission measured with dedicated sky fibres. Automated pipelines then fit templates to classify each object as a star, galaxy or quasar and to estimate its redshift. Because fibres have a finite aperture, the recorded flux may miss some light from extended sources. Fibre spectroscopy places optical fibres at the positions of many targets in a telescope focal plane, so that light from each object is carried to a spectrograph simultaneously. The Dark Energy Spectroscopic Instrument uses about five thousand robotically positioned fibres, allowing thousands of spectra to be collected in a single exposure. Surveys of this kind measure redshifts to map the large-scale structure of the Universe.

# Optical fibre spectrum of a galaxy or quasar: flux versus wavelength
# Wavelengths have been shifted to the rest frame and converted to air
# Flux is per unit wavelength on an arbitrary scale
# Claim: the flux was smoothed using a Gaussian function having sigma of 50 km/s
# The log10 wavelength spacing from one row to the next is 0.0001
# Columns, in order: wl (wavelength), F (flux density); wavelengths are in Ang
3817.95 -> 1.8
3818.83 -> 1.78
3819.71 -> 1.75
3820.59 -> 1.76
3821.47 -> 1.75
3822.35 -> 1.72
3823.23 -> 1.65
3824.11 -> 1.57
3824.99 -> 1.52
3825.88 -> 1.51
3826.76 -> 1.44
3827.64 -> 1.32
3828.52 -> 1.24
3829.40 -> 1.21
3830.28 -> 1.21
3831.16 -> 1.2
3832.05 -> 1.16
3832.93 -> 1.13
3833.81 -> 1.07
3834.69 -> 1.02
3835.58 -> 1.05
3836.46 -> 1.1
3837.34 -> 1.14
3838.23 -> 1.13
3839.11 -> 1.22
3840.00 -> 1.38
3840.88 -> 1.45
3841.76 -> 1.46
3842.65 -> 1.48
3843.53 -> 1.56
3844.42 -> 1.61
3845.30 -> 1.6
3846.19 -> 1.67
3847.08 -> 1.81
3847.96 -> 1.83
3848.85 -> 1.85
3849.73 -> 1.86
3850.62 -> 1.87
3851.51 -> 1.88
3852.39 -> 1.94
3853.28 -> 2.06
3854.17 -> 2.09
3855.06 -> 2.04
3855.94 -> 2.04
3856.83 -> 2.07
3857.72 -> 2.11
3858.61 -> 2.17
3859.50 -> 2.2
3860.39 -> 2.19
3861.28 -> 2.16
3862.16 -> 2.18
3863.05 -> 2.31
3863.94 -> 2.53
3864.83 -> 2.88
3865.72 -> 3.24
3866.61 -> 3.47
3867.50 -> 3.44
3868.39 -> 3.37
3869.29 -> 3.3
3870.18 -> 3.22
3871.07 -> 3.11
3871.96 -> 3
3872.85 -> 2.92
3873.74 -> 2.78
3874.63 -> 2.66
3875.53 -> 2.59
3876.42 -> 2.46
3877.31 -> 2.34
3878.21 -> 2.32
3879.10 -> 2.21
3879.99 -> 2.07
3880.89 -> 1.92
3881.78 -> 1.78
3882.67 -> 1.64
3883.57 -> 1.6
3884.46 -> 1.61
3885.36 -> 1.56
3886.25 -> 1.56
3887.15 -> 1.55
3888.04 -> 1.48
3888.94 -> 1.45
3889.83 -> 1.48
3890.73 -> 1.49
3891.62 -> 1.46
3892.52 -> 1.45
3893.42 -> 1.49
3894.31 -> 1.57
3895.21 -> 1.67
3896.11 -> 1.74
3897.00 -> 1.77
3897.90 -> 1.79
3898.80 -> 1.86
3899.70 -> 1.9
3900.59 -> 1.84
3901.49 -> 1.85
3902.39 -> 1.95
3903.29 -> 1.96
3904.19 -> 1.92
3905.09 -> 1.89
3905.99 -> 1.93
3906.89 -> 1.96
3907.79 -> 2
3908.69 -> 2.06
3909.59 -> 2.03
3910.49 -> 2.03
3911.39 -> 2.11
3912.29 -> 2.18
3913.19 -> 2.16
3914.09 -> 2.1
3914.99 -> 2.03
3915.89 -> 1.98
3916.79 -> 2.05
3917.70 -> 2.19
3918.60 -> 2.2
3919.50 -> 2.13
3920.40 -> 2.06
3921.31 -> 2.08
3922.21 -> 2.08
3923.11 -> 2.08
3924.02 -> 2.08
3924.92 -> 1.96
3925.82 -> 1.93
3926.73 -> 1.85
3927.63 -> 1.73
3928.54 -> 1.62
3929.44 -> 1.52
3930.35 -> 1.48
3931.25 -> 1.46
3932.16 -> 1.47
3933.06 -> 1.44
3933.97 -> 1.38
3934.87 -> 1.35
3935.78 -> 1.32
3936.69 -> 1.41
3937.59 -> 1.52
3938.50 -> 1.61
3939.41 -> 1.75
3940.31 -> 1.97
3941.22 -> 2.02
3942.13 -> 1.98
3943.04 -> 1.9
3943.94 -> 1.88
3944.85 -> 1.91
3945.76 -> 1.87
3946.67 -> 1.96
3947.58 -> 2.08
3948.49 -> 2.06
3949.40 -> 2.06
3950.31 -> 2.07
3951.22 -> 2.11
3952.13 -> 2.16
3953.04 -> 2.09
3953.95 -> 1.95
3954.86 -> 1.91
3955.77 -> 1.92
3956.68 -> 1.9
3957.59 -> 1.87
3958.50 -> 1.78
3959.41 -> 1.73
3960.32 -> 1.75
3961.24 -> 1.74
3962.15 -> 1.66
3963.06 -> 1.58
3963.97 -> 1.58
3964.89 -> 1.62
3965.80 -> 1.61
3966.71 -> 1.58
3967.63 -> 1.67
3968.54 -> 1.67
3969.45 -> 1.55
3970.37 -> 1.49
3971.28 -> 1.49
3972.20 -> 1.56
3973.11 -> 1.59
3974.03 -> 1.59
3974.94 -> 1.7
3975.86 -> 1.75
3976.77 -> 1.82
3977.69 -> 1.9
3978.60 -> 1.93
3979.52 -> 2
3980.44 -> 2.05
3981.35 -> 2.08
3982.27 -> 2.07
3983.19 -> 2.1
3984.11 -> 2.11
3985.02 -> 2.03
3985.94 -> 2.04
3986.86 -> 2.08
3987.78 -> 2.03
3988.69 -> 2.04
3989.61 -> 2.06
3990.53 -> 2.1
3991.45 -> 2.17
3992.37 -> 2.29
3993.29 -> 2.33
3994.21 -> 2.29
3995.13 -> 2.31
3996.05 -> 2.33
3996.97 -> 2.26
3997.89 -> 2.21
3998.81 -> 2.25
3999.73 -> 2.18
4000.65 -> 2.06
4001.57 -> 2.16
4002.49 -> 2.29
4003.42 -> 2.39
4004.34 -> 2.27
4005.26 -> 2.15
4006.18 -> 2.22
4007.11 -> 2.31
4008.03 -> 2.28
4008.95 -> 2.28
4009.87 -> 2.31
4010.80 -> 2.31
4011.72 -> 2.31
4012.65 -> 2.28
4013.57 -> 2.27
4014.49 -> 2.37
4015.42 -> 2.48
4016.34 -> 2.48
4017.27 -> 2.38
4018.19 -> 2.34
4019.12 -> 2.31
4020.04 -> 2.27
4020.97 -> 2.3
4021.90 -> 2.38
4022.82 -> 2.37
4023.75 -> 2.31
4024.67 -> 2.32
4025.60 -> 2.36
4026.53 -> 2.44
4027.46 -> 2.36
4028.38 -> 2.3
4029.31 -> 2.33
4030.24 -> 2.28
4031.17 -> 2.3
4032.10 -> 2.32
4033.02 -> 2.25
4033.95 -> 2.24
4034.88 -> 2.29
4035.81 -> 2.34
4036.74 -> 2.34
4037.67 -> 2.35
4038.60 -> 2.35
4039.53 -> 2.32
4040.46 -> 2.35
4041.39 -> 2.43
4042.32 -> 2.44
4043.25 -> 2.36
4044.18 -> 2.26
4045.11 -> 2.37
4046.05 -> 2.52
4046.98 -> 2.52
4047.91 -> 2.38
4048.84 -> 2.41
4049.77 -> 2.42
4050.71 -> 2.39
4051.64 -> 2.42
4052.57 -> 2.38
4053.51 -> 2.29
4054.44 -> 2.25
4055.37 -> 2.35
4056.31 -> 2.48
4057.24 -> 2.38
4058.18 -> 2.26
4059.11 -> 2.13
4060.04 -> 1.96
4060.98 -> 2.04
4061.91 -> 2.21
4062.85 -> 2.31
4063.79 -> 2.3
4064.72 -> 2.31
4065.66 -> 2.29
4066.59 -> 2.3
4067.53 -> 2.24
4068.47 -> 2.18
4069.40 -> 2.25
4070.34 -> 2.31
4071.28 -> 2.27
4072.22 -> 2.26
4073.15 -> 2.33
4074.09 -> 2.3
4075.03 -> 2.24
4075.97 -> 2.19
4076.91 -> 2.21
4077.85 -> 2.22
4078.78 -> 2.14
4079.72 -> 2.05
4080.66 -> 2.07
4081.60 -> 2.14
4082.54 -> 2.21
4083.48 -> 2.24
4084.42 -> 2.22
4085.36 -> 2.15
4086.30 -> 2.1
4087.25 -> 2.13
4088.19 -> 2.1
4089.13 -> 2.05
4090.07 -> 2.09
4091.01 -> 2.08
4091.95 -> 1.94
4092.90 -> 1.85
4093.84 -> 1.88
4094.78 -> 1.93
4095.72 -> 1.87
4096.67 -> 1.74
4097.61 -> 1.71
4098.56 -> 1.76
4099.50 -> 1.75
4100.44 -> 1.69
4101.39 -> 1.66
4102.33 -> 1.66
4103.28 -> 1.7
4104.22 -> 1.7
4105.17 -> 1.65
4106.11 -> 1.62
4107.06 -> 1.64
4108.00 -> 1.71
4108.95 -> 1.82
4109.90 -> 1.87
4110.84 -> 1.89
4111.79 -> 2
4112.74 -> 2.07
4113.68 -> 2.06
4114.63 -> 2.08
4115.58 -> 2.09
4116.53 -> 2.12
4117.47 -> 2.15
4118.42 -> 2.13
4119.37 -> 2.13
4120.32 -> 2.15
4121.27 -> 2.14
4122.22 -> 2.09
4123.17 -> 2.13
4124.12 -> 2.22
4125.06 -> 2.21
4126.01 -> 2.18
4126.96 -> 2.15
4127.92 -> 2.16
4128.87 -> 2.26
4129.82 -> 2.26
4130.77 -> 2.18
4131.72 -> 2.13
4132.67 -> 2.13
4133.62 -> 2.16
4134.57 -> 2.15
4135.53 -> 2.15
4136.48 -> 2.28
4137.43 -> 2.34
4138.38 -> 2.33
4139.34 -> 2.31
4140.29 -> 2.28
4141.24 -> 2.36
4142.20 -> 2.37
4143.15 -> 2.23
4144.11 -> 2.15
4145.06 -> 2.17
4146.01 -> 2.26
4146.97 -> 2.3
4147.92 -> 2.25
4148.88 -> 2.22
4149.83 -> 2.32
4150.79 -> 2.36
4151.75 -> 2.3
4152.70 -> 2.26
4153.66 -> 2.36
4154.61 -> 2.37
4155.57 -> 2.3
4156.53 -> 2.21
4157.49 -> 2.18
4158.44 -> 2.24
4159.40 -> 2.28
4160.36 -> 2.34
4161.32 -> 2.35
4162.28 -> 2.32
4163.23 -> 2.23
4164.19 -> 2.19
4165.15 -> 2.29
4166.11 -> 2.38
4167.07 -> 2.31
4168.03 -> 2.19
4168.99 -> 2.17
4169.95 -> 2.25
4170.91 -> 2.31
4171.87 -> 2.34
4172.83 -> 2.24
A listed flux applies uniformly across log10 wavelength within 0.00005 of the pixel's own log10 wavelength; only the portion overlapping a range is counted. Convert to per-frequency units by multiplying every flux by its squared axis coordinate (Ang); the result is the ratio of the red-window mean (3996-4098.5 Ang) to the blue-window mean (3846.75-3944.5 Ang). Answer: 1.21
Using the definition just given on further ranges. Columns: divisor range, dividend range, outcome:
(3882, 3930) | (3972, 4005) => 1.17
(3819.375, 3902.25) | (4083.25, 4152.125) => 1.24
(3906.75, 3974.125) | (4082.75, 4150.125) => 1.23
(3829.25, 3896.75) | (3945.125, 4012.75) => 1.09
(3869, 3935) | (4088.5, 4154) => 1.18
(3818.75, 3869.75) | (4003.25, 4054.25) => 1.41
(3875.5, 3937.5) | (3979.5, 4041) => 1.30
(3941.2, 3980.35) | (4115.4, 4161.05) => 1.34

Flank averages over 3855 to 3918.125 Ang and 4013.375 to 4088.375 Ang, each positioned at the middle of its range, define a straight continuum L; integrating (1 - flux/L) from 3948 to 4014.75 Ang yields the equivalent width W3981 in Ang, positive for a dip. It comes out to 6.8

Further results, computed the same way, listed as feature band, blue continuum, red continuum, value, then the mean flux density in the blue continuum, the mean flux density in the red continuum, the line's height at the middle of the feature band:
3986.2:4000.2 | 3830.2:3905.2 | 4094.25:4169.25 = -1.19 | 1.94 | 2.11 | 2.02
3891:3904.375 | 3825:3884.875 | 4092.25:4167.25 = 1.71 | 1.98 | 2.1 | 2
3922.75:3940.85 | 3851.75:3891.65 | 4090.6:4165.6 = 4.76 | 2.27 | 2.1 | 2.23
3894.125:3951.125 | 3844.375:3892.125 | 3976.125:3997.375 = 7.35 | 2.19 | 2.1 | 2.15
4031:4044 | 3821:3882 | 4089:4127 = -2.61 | 1.97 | 1.93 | 1.94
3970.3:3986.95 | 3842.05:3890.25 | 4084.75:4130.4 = 1.75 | 2.19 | 1.97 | 2.09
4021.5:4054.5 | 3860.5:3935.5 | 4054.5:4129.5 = -4.61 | 2.05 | 2.07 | 2.07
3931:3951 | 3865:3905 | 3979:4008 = 3.69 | 2.13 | 2.17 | 2.15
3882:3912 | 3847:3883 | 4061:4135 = 7.66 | 2.4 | 2.06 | 2.35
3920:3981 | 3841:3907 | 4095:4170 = 8.81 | 2.07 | 2.12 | 2.08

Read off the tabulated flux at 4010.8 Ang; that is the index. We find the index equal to 2.31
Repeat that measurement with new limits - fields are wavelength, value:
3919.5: 2.13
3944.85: 1.91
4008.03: 2.28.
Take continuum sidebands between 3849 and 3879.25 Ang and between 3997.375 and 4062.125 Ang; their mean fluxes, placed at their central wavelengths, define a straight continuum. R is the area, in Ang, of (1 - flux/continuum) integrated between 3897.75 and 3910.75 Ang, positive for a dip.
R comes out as 2.8 Ang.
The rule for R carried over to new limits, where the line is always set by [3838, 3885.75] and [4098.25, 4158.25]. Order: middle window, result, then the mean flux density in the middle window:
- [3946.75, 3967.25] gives 2.8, 1.86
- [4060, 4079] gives -1.1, 2.24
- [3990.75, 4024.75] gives -2.5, 2.29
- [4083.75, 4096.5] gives 0.5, 2.03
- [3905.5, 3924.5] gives 0.8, 2.07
